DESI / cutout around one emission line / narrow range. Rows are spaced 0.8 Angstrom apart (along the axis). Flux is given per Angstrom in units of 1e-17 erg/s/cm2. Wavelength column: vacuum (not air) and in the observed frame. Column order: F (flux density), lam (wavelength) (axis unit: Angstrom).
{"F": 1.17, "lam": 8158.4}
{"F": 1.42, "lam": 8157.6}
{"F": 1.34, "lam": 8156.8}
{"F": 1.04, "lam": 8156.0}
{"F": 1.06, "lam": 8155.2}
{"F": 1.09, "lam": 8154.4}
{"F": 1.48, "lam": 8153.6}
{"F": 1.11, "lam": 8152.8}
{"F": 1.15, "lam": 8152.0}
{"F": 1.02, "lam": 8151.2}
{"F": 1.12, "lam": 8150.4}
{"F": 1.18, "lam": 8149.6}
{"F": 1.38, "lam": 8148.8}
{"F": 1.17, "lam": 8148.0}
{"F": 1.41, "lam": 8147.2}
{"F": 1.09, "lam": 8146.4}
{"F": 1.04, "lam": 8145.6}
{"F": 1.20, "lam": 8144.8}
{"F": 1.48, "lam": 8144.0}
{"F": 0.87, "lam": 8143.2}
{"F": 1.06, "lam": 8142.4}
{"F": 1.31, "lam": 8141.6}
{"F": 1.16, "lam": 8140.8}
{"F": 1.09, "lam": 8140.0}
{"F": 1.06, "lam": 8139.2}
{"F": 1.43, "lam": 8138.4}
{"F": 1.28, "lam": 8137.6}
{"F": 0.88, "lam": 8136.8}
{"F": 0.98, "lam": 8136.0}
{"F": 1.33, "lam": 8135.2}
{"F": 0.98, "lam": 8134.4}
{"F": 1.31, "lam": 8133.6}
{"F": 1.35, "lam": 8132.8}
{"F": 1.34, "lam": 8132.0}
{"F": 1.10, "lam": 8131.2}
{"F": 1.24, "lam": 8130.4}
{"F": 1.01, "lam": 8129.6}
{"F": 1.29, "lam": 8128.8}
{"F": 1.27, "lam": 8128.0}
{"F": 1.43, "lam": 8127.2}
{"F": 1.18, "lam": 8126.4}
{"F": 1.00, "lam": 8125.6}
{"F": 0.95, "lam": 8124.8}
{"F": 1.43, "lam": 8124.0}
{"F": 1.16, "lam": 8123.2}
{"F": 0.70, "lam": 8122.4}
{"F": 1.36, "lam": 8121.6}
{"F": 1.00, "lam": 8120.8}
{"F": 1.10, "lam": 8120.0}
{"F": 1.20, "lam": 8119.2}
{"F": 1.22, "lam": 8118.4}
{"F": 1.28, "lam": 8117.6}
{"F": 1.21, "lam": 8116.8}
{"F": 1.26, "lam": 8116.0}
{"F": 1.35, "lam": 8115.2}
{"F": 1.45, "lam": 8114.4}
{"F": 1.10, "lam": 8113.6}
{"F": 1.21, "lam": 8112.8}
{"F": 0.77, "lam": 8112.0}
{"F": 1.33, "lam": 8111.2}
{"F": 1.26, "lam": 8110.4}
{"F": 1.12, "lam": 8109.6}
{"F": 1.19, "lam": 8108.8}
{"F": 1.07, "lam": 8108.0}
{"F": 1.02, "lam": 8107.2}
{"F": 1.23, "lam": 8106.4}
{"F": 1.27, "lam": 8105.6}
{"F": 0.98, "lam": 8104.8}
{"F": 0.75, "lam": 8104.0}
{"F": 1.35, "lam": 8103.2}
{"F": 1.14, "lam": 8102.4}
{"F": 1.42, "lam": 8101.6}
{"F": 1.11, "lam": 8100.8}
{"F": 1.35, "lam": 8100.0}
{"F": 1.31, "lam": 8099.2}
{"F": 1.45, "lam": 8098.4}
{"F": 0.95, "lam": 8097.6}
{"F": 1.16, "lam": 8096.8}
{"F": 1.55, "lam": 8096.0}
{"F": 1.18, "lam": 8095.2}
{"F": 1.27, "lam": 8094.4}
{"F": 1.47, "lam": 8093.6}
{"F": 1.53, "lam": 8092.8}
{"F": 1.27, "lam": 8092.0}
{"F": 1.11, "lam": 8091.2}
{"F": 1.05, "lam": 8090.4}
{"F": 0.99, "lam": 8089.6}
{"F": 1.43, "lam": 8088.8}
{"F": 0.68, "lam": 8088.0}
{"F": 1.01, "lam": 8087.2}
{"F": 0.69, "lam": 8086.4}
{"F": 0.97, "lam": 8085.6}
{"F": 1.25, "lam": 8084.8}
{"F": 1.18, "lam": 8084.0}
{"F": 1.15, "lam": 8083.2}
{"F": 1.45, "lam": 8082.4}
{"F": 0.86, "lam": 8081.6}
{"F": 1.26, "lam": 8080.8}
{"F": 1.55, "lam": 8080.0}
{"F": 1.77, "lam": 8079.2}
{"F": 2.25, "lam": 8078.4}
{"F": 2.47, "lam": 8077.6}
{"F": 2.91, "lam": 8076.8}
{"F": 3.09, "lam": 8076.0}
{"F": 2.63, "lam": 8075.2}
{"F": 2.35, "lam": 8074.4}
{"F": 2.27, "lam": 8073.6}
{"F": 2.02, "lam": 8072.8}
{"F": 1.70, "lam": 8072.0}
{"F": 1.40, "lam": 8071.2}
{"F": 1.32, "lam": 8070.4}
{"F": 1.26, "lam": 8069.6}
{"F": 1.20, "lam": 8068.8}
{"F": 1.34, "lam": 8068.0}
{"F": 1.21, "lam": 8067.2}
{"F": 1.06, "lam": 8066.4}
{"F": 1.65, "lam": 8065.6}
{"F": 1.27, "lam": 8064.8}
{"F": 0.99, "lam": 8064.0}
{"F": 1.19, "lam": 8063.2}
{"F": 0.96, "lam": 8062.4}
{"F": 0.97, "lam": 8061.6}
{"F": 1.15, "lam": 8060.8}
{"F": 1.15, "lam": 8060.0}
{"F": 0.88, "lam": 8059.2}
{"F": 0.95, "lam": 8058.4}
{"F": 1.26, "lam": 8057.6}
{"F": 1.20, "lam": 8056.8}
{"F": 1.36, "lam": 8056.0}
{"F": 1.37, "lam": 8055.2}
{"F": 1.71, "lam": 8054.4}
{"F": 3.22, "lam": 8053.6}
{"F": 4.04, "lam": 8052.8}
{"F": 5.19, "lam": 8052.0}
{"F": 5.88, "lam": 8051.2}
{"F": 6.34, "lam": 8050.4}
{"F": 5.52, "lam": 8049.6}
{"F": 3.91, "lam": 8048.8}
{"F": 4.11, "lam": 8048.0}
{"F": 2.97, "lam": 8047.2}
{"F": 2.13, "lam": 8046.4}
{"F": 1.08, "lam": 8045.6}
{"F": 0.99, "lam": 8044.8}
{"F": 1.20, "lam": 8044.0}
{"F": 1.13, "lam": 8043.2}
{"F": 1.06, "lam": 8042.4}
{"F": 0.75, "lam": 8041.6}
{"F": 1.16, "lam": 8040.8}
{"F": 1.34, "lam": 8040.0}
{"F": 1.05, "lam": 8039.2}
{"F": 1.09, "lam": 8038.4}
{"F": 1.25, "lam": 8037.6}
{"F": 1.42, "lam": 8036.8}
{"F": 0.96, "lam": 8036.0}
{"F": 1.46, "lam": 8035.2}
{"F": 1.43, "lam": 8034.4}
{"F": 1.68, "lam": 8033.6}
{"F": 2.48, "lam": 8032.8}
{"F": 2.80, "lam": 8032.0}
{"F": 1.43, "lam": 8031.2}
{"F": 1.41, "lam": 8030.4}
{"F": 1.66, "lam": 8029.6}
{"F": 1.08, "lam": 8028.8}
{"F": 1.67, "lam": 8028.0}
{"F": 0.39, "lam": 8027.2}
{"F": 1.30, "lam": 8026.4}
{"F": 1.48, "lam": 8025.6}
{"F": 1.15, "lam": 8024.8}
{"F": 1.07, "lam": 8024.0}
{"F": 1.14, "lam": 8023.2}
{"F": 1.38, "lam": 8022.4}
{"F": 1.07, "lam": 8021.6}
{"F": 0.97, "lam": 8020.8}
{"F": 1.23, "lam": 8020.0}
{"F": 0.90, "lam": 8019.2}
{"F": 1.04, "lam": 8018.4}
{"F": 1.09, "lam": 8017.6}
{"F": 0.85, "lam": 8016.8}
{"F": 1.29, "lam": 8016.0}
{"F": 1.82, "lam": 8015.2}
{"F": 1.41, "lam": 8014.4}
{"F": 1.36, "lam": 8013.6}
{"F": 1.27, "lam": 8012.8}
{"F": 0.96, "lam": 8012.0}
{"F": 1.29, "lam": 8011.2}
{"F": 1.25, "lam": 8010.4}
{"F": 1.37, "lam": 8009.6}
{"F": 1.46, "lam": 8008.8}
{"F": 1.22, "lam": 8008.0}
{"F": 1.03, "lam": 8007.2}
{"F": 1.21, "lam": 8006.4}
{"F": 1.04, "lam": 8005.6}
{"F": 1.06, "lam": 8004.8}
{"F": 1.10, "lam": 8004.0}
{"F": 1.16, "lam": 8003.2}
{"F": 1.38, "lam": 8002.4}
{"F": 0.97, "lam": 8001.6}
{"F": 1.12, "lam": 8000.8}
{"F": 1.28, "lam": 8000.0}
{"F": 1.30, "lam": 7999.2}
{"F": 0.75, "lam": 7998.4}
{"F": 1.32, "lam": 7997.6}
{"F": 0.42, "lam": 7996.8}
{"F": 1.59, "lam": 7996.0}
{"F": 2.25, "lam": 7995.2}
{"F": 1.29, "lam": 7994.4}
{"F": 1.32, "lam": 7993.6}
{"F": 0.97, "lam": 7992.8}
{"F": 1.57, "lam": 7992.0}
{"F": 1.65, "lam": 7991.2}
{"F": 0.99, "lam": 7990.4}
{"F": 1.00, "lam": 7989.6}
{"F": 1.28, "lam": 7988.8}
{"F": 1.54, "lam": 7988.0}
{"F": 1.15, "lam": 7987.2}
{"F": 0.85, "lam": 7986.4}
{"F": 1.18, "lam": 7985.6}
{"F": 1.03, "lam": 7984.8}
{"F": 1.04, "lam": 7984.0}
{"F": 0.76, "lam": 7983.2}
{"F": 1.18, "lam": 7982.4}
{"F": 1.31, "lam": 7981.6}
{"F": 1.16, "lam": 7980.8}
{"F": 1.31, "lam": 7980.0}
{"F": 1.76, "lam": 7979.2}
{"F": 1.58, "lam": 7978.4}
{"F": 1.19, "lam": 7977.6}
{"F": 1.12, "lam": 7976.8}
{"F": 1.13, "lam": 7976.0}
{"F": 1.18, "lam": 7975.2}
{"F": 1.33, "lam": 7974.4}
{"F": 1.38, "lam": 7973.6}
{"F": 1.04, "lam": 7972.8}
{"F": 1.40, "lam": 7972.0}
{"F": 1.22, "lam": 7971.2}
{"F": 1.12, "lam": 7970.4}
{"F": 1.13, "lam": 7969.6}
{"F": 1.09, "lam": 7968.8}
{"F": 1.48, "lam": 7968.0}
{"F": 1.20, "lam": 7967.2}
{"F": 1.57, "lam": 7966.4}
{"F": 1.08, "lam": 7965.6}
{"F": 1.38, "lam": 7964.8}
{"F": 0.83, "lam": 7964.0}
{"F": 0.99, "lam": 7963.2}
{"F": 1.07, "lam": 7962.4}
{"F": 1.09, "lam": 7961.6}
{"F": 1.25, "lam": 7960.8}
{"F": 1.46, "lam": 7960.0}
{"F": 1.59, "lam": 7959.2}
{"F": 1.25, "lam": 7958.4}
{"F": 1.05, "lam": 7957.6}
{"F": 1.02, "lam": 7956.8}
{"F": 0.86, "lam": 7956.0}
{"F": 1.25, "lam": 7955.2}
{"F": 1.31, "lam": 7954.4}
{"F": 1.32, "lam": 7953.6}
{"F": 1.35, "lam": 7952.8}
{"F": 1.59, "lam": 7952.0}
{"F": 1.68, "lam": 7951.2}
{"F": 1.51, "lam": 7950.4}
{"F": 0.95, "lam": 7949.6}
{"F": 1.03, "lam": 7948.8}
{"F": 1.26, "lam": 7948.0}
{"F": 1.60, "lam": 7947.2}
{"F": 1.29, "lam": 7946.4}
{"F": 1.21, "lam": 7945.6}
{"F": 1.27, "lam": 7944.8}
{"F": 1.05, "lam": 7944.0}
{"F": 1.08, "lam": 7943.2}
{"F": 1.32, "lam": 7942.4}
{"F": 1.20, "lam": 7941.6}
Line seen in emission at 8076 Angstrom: [N II] 6583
